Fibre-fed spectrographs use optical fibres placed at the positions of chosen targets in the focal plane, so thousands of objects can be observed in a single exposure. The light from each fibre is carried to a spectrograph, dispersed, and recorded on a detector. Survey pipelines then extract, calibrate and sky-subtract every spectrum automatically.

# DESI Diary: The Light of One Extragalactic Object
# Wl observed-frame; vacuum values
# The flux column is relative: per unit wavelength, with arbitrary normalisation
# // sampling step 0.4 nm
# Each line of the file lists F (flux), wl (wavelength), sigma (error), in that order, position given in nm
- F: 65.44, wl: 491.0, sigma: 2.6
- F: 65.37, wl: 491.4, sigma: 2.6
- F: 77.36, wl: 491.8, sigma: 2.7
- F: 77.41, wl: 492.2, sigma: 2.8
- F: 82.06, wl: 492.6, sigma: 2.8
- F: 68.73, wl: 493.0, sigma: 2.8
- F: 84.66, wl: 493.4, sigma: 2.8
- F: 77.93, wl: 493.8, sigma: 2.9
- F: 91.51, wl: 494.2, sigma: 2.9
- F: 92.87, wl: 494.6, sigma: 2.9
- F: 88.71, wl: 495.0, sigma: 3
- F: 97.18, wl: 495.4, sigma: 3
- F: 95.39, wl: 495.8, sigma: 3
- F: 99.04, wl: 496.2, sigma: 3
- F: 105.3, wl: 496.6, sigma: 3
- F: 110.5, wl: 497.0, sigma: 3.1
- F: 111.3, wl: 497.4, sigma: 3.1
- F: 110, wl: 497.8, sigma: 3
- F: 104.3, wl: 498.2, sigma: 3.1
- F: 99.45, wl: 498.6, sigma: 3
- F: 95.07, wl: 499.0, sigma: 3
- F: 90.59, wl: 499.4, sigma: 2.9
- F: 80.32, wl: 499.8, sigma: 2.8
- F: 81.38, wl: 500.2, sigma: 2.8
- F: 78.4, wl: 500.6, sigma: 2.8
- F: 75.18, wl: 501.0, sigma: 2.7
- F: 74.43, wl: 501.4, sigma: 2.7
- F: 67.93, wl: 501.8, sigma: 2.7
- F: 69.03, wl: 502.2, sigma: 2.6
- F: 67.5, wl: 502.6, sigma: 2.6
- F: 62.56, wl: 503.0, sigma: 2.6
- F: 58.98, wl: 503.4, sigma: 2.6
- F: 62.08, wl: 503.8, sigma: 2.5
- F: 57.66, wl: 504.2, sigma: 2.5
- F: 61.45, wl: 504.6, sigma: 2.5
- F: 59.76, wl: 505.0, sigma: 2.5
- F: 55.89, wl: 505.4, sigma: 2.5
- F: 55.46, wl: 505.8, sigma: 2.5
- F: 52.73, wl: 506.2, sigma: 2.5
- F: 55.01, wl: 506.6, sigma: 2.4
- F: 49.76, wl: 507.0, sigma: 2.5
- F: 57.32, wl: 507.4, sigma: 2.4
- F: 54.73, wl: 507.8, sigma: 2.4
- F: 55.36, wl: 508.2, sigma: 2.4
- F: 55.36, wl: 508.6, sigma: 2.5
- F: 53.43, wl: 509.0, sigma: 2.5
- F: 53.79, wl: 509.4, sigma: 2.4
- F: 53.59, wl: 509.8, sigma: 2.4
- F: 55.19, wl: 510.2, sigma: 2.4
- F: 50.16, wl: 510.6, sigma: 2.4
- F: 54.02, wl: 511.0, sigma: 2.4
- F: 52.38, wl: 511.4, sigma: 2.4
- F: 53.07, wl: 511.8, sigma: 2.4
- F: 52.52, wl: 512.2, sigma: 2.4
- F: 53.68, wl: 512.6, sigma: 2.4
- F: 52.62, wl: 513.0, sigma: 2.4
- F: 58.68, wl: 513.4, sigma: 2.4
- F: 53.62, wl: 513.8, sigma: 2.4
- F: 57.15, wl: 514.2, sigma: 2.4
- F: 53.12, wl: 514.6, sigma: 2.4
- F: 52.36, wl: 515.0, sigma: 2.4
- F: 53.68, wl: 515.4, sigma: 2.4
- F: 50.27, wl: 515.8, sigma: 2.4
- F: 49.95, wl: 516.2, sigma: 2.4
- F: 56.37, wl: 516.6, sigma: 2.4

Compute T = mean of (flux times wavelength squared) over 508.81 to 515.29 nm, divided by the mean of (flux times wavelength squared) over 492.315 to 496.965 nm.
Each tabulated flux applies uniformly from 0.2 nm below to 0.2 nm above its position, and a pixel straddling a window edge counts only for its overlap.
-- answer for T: 0.64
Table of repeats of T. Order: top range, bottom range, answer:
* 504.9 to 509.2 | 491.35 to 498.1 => 0.63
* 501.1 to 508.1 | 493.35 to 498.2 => 0.64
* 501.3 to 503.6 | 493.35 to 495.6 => 0.77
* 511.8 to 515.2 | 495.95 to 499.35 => 0.56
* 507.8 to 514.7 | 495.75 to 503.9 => 0.66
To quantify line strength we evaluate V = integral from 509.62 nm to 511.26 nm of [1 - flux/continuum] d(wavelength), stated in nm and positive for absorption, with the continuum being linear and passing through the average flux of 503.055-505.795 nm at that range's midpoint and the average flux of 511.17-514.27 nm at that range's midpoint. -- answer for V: 0.07 nm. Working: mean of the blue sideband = 59.2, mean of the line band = 53.2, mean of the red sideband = 54.1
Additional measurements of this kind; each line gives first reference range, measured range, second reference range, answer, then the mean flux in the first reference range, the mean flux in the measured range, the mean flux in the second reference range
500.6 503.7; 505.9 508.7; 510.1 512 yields 0.24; 68.4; 54.3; 52.8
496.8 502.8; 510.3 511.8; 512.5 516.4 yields 0.22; 87.7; 52.5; 53.5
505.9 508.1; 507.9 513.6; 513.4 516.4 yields -0.02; 54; 53.9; 53.3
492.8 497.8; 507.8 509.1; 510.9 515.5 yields 0.20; 94.2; 54.8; 53.9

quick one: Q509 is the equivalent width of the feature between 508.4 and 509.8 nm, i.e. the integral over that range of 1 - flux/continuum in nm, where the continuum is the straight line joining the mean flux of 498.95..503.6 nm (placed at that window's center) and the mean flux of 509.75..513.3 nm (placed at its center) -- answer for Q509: 0.10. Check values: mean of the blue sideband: 74.5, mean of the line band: 54.1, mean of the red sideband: 53.2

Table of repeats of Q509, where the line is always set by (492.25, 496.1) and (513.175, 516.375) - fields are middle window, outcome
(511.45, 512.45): 0.09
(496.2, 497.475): -0.39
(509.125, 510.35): 0.15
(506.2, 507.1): 0.19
